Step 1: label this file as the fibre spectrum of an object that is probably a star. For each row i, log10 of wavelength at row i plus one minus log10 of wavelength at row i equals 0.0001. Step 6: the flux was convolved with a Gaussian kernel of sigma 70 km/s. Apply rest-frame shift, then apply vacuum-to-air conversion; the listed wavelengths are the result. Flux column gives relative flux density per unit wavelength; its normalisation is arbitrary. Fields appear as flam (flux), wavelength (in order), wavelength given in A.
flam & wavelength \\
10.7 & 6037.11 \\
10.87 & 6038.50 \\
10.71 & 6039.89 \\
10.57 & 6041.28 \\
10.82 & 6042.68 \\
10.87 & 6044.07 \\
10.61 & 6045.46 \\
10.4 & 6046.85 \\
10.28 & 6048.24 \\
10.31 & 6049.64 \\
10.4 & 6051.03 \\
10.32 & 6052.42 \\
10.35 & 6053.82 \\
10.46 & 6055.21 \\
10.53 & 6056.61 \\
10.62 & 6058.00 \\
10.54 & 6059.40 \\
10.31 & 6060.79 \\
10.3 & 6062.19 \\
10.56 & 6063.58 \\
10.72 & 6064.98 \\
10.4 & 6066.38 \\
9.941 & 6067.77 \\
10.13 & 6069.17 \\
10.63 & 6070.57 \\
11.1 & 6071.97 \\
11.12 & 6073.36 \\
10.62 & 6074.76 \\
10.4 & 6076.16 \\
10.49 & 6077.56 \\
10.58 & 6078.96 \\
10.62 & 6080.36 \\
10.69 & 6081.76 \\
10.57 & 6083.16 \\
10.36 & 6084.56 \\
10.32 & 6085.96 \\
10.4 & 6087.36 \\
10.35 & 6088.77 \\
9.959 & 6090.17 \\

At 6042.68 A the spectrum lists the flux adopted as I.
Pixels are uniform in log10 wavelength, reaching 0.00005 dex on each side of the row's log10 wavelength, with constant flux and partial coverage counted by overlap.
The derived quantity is 10.82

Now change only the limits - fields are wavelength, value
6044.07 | 10.87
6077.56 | 10.49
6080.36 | 10.62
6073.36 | 11.12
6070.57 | 10.63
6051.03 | 10.4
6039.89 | 10.71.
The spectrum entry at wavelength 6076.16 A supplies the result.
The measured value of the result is 10.4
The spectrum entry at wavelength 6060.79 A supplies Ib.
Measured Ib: 10.31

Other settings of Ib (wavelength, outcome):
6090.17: 9.959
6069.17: 10.13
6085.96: 10.32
